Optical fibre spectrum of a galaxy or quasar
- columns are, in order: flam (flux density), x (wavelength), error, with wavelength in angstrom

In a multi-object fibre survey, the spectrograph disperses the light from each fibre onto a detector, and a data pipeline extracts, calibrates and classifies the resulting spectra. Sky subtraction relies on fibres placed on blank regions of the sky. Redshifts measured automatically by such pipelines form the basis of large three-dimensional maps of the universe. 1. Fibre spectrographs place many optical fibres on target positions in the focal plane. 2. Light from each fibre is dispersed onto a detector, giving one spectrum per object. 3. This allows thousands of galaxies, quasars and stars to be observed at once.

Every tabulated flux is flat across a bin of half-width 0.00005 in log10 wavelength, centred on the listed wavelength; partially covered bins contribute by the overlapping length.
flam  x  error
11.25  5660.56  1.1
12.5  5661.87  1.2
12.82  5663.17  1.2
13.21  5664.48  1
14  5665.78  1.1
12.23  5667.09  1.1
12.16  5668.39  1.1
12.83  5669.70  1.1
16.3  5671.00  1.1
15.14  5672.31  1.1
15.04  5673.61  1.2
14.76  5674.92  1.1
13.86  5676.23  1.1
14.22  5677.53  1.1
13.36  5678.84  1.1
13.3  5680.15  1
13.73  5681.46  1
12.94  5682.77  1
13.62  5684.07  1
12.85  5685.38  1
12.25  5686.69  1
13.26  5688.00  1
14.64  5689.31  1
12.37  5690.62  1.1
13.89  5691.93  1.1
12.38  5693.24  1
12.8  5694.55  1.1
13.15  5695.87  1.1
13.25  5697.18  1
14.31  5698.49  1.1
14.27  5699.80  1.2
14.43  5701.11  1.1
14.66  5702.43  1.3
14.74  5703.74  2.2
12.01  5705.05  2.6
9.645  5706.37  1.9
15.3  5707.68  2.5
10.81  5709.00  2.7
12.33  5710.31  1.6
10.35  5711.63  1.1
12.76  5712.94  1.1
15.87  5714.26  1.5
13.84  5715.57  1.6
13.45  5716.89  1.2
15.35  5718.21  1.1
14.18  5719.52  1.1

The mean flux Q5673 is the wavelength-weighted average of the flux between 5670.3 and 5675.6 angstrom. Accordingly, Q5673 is 15.3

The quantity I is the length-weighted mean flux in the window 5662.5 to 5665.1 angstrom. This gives 13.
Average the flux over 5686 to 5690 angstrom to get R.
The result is 13.4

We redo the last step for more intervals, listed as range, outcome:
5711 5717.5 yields 13.3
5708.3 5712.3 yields 11.2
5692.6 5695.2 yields 12.6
